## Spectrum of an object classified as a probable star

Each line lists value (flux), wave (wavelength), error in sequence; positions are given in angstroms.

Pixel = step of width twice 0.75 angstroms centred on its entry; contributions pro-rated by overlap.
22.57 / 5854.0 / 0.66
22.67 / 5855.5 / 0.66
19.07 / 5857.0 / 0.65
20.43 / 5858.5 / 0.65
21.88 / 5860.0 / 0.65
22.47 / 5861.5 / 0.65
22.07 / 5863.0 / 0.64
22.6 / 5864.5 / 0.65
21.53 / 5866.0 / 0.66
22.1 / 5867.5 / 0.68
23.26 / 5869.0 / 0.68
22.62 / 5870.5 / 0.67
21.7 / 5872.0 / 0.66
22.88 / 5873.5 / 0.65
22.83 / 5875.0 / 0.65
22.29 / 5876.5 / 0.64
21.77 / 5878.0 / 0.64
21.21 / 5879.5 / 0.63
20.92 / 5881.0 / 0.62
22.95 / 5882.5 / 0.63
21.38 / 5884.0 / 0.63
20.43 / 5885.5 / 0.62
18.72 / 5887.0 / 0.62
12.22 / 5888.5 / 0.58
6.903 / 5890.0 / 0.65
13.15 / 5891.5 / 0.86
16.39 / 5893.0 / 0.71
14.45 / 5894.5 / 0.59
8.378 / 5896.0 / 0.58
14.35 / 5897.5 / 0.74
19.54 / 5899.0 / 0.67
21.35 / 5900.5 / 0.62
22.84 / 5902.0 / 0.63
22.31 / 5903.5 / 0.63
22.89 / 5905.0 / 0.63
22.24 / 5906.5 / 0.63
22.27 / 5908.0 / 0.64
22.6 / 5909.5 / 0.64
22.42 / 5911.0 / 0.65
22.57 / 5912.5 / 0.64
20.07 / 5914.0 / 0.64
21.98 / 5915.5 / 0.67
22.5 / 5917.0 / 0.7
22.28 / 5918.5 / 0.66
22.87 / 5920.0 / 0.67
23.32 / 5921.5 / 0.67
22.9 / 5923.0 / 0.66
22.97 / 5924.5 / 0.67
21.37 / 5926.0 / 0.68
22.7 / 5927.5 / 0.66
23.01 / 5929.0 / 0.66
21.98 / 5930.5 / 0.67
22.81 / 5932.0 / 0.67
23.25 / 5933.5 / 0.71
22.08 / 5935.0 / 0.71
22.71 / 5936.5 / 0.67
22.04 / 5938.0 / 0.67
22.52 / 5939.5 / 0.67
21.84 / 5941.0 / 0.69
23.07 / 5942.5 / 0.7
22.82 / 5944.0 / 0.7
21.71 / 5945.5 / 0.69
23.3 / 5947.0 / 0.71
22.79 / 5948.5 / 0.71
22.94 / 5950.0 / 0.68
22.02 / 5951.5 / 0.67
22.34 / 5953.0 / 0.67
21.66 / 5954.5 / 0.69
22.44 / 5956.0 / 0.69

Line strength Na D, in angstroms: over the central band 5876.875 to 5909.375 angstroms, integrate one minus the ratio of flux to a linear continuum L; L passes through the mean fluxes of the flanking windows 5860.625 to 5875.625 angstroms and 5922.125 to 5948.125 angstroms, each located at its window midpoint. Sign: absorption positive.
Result 5.7 angstroms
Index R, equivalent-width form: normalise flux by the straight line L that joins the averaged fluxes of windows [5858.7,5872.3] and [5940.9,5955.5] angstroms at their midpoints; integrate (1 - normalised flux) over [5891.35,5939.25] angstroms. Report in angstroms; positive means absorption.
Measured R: 2.91 angstroms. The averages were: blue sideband 22.2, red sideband 22.5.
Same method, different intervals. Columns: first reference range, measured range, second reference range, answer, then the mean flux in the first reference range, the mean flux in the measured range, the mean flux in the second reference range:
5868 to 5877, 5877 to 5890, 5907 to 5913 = 1.9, 22.6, 19.2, 22.5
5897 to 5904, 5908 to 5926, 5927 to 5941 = -0.9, 20.2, 22.4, 22.5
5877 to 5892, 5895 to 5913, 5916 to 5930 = 0.2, 18.1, 20.2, 22.6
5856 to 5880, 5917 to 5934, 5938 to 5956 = -0.3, 21.9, 22.7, 22.4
